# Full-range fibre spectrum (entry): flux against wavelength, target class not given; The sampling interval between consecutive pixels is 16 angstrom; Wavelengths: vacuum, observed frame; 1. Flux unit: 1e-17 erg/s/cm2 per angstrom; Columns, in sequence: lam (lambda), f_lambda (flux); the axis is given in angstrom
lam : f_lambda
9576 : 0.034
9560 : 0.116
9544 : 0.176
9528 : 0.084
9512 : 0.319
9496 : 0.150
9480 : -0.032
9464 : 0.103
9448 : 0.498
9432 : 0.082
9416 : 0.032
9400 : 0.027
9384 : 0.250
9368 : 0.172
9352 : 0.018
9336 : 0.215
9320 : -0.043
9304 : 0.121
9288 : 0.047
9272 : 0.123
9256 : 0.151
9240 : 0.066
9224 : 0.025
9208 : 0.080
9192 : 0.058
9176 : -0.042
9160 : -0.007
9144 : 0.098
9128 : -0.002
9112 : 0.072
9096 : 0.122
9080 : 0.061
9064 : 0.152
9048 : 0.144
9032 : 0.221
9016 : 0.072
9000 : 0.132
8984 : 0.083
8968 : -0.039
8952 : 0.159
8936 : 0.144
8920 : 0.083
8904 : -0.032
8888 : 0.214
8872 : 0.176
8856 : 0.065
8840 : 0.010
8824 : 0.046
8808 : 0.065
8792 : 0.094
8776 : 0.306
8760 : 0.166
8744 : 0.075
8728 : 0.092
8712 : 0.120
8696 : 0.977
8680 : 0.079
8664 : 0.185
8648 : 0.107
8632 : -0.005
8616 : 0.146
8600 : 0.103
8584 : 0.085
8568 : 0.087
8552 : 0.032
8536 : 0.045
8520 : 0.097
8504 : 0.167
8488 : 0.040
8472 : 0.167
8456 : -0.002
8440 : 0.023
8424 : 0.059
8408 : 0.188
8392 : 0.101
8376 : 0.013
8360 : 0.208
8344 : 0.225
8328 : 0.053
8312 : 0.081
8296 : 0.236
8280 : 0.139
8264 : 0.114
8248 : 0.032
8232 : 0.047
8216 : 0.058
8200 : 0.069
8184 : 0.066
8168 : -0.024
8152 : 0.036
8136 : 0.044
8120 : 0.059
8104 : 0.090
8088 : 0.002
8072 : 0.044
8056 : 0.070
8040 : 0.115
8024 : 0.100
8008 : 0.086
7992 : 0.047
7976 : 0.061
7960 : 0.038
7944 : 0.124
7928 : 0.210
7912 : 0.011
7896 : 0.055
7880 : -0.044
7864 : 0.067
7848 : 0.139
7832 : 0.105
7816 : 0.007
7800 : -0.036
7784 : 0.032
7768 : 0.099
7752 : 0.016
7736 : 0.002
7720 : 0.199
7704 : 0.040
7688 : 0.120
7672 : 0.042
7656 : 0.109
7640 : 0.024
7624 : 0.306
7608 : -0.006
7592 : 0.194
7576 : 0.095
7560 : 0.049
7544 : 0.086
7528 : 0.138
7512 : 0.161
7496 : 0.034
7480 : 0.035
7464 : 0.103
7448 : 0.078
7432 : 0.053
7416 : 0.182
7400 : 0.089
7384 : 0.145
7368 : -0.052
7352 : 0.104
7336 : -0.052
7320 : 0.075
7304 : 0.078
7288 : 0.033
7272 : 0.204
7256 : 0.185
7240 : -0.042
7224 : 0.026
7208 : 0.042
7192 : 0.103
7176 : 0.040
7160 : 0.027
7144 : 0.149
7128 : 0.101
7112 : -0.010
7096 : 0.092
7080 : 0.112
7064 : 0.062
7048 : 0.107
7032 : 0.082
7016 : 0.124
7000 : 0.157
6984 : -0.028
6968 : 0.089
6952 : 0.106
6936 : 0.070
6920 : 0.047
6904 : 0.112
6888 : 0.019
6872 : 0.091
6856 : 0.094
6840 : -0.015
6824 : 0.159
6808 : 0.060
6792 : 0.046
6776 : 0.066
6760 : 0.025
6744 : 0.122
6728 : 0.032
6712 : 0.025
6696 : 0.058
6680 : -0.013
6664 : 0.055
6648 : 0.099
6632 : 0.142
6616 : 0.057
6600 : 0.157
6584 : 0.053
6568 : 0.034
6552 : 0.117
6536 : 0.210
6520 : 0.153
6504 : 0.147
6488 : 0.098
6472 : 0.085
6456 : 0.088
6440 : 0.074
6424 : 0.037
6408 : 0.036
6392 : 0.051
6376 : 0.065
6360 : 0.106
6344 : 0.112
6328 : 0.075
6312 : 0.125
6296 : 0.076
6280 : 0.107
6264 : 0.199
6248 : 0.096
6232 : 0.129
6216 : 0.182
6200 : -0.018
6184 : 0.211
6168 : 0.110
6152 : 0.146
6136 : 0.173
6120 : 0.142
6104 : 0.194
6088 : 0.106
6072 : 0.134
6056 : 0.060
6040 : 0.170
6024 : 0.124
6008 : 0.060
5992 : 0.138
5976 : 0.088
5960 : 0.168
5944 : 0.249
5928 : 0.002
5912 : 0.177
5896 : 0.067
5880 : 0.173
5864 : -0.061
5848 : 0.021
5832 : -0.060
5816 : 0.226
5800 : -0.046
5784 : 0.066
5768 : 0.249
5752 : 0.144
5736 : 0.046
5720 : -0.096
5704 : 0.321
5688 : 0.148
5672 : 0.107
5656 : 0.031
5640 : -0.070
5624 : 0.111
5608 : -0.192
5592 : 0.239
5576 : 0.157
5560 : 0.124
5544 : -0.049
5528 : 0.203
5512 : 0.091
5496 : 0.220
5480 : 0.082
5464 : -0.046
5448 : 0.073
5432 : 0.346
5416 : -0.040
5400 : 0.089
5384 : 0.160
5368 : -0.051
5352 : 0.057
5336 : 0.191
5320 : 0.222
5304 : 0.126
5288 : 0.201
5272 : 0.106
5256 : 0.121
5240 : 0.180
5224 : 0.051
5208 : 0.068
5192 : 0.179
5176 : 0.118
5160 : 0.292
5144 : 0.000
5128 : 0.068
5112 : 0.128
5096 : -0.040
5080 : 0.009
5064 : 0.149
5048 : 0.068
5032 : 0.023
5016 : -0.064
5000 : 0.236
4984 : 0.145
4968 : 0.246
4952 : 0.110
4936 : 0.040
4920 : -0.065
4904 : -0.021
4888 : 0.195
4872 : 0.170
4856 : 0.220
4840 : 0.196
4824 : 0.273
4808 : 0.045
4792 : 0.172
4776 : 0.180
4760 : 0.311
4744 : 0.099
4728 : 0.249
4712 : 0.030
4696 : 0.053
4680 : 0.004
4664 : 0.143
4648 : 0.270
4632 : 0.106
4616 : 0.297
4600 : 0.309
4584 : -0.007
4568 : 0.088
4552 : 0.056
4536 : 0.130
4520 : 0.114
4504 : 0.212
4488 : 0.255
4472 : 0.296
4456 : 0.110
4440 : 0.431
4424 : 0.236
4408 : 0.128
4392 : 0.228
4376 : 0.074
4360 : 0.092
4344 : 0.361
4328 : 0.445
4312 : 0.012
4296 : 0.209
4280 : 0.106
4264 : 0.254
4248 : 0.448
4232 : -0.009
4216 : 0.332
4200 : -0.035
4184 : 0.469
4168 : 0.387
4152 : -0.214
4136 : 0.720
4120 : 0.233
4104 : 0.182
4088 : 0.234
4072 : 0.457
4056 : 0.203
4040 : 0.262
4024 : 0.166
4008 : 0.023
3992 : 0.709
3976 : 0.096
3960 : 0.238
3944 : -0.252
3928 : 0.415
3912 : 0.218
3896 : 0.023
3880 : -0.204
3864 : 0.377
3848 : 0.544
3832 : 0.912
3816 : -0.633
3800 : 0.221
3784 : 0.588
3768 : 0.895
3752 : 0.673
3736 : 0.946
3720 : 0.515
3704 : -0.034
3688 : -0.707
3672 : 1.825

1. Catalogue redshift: 1.333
